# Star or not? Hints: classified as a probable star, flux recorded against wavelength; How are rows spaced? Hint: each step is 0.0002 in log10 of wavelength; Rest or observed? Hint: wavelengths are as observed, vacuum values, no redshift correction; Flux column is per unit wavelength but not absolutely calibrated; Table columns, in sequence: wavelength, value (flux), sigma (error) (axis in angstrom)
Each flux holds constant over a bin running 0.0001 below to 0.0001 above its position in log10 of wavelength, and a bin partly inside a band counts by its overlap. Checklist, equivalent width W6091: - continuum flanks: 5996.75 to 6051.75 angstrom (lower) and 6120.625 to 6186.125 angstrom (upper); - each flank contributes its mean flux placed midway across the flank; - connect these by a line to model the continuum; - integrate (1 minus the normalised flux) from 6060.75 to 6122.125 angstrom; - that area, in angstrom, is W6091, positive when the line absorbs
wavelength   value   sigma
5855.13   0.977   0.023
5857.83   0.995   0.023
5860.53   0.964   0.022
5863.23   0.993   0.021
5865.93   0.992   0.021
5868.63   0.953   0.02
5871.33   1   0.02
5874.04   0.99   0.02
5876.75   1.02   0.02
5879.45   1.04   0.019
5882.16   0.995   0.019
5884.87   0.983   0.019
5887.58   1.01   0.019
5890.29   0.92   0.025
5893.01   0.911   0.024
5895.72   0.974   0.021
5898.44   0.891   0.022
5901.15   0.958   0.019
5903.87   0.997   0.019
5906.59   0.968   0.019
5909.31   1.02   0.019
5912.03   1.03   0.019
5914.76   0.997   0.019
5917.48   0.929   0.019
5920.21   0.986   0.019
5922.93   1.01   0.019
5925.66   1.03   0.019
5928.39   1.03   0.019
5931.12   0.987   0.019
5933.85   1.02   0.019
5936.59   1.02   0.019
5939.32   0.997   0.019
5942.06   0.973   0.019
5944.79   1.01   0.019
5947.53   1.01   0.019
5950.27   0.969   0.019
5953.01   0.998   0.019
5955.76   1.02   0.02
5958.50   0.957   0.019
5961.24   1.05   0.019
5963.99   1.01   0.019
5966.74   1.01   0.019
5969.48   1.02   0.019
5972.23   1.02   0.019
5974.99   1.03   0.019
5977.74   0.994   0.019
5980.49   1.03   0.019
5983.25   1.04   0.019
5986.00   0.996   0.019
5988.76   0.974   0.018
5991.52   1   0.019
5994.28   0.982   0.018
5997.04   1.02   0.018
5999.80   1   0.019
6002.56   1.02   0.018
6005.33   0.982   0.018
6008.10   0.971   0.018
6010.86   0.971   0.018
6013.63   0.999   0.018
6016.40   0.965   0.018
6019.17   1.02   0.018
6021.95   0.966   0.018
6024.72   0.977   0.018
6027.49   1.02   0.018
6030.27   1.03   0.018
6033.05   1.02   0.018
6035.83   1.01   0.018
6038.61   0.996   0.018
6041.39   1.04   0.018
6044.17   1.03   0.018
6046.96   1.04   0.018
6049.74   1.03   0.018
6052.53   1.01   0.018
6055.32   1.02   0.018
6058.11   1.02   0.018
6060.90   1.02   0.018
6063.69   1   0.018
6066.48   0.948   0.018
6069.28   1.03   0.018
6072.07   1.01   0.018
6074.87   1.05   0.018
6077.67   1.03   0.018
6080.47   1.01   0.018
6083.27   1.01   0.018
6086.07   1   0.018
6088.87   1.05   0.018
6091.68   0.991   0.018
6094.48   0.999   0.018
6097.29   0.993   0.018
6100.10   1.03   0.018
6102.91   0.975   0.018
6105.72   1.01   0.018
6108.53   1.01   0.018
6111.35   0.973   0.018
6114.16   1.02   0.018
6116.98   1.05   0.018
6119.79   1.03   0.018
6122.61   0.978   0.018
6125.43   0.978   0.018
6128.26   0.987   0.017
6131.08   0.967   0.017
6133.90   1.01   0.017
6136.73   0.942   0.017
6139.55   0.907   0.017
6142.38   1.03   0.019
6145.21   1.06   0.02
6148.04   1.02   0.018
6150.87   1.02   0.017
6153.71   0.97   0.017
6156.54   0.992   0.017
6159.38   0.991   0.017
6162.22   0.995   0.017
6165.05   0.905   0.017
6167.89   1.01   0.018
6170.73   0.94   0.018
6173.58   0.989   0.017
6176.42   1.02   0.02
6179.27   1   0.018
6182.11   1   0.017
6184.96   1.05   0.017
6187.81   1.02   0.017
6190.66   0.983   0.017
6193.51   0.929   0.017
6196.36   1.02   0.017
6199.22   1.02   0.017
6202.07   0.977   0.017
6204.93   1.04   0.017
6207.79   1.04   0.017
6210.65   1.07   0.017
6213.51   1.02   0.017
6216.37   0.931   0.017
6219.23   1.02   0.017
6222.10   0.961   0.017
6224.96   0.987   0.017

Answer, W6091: -0.8 angstrom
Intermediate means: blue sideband 1.01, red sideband 0.99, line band 1.01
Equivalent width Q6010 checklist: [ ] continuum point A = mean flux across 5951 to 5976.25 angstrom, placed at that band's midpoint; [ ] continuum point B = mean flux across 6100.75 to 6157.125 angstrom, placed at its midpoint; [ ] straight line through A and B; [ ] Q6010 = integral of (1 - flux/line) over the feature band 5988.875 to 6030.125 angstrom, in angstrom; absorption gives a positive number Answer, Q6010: 0.6 angstrom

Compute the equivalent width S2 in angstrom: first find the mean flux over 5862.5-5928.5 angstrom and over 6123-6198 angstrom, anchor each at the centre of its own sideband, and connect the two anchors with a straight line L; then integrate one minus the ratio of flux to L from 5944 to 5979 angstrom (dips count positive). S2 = -0.8 angstrom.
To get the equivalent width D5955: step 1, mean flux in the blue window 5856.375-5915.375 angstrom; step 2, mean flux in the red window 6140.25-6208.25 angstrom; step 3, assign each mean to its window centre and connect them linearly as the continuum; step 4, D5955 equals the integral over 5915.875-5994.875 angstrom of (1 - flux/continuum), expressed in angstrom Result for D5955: -1.4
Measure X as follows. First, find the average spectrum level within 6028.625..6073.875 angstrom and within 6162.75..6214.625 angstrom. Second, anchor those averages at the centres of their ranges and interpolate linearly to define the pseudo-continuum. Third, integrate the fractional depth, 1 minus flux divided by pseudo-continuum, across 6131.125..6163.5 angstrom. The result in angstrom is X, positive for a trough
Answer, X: 0.41 angstrom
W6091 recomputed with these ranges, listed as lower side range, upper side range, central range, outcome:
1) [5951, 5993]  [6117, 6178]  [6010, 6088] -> -0.8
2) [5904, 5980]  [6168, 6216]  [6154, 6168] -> 0.4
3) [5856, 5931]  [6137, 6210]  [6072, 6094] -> -0.6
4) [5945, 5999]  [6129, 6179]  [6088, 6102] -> -0.2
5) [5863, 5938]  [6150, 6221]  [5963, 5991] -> -0.6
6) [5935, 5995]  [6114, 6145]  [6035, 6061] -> -0.6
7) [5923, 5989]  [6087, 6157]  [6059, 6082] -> -0.2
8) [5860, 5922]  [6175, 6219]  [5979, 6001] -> -0.4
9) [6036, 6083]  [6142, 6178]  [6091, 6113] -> 0.2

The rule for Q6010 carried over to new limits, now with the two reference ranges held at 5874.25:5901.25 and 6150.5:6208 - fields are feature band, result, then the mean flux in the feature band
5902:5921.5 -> -0.30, 0.988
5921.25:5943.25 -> -0.75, 1.01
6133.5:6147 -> 0.03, 0.989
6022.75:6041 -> -0.49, 1.01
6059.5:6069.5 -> -0.11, 0.996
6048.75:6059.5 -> -0.38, 1.02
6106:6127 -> -0.34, 1.01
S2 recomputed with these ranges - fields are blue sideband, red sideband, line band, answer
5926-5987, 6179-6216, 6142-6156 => -0.09 angstrom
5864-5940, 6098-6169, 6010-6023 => 0.08 angstrom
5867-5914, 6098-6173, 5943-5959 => -0.20 angstrom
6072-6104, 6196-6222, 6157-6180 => 0.71 angstrom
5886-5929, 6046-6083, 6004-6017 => 0.32 angstrom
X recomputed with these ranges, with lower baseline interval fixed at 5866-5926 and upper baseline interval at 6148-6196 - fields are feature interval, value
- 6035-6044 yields -0.3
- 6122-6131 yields 0.1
